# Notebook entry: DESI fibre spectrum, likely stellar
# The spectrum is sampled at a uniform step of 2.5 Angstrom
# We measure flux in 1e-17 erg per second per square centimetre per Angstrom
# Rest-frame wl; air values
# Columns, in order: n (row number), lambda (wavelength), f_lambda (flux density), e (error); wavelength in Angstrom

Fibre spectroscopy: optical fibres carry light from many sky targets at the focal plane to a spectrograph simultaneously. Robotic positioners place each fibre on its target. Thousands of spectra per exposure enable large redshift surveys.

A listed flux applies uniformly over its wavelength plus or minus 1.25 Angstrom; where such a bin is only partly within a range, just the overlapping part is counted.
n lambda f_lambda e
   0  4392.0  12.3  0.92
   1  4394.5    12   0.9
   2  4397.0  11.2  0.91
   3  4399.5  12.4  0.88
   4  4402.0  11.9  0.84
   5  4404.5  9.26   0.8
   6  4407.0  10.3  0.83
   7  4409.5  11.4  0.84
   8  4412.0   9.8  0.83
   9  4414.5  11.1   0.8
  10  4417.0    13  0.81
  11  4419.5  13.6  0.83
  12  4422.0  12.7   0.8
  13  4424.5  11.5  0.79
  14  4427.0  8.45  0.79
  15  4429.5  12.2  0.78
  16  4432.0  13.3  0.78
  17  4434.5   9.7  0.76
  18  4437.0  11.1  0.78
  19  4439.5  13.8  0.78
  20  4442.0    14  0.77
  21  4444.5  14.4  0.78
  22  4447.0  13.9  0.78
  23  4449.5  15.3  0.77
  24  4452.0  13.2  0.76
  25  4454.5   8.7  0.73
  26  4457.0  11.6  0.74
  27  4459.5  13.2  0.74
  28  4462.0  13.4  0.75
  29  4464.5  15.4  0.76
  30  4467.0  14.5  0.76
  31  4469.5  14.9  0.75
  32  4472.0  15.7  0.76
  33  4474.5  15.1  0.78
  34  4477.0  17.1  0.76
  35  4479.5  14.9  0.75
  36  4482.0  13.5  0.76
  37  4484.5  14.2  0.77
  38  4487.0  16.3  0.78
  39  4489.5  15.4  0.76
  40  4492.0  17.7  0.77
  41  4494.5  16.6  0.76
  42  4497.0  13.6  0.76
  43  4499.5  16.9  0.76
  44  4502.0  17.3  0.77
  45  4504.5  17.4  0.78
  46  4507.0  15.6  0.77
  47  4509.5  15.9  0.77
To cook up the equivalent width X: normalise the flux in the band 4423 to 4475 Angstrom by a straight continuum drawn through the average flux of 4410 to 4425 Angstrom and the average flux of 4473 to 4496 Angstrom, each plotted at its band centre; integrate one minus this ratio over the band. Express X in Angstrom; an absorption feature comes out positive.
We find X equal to 2.7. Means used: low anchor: 11.9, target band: 13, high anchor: 15.6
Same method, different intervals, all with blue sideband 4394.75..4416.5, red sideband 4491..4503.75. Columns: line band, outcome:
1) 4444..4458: 0.9 Angstrom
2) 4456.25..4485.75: 0.8 Angstrom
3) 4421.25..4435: 1.1 Angstrom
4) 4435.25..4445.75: 0.0 Angstrom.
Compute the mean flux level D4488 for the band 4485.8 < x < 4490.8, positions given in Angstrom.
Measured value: 15.9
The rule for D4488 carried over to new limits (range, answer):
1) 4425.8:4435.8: 10.9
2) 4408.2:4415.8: 10.8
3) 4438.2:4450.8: 14.3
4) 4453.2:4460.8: 11.2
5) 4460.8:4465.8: 14.4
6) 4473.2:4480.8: 15.7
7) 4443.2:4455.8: 13.1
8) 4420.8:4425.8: 12.1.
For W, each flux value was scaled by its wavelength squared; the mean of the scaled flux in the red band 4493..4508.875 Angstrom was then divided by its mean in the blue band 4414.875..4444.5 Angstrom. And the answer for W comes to 1.38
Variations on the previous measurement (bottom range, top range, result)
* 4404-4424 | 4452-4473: 1.19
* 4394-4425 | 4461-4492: 1.35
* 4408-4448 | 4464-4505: 1.33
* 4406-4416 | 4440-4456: 1.26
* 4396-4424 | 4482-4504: 1.43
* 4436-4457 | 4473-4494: 1.22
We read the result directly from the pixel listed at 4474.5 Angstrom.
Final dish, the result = 15.1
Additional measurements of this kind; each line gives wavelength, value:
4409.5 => 11.4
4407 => 10.3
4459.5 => 13.2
